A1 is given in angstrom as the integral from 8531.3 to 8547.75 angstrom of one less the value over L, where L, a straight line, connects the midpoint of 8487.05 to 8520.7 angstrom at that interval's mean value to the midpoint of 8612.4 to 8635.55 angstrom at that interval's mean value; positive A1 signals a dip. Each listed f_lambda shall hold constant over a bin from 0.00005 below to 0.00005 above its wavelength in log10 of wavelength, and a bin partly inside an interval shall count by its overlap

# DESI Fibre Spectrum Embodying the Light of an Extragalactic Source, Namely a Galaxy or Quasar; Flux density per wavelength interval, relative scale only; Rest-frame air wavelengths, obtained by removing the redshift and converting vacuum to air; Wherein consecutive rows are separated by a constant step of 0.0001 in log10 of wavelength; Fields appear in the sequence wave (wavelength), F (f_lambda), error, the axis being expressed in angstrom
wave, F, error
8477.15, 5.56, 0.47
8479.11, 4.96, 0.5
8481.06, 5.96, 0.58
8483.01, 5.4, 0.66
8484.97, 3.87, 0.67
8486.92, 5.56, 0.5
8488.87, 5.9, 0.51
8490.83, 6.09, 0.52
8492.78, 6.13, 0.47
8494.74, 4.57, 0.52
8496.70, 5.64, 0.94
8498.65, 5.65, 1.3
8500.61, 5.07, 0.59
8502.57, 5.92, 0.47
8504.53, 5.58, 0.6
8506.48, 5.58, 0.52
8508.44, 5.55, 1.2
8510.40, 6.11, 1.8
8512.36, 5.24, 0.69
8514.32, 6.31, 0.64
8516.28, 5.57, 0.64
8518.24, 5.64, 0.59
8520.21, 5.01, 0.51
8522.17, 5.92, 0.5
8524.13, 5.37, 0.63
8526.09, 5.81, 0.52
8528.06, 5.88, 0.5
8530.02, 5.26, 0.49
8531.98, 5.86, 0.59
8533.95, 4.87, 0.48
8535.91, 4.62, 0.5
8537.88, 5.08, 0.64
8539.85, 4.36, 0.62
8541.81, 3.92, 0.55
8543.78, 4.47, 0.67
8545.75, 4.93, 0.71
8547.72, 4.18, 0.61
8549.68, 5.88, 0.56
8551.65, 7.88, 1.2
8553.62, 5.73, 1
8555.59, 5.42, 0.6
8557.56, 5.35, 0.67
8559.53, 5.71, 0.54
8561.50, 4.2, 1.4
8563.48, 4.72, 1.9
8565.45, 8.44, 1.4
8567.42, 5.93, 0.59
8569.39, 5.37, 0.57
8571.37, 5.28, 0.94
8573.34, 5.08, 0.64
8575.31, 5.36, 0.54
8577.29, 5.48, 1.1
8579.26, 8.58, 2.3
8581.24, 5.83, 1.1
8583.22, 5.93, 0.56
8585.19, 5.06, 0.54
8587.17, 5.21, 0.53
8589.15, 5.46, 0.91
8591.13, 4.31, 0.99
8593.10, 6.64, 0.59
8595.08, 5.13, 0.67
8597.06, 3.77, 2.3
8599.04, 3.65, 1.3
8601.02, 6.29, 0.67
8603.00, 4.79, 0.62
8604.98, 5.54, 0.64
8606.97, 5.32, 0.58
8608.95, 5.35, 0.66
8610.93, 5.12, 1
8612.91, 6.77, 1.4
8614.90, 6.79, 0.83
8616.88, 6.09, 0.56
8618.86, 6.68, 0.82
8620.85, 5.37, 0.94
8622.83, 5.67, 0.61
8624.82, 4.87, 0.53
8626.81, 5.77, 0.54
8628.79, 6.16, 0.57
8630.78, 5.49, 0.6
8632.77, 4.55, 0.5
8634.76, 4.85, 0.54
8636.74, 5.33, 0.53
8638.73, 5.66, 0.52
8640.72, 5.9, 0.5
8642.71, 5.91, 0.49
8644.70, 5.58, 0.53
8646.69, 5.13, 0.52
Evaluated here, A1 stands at 2.8 angstrom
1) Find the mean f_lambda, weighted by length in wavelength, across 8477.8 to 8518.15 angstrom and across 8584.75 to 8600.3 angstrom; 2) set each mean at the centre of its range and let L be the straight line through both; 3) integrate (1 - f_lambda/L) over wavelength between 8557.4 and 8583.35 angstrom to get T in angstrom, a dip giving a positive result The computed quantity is -3.9 angstrom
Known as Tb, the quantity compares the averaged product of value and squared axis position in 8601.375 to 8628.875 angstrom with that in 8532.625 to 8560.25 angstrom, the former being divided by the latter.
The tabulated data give 1.13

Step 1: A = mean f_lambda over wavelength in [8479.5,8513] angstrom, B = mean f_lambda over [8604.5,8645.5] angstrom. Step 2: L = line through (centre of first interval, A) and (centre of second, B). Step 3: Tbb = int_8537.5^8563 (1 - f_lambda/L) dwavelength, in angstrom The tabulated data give 1.9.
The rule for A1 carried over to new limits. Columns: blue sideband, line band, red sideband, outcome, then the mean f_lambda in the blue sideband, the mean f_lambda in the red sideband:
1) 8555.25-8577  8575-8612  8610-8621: 3.0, 5.53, 6.2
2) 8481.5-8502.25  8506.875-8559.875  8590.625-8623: 0.4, 5.42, 5.5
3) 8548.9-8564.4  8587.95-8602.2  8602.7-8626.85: 1.6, 5.61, 5.72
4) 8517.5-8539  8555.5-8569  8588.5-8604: -1.3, 5.38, 5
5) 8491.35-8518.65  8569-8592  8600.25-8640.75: 0.1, 5.62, 5.63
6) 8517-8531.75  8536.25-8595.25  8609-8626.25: 2.3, 5.57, 5.88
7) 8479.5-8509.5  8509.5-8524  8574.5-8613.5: -0.5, 5.49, 5.47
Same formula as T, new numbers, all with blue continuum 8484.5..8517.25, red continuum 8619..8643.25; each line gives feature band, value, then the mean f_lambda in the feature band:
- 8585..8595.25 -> 0.3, 5.33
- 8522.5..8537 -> 0.4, 5.4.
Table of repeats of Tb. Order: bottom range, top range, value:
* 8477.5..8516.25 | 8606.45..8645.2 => 1.06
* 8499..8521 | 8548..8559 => 1.07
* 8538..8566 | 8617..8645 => 1.07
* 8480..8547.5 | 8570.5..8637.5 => 1.05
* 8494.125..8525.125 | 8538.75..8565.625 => 0.96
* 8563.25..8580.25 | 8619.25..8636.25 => 0.90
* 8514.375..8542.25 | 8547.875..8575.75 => 1.09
